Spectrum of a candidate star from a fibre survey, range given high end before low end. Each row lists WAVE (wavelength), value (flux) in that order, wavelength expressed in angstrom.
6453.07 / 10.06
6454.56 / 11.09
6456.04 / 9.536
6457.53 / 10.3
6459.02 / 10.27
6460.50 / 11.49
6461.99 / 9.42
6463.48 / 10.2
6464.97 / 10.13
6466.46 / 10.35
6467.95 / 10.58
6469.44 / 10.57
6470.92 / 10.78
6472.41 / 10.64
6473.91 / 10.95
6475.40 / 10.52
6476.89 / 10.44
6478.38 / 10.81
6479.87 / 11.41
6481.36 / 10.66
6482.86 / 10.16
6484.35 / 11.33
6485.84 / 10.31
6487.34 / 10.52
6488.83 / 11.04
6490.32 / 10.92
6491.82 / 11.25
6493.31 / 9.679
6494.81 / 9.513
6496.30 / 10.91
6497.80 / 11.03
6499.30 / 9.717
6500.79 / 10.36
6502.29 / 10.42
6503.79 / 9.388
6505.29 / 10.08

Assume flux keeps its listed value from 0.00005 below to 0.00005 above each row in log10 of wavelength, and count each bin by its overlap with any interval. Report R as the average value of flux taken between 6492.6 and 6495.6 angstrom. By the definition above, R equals 9.62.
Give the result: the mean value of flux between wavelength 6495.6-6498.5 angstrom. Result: 11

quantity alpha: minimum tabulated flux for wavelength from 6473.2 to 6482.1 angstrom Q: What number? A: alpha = 10.44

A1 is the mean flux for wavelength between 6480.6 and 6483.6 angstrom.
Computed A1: 10.4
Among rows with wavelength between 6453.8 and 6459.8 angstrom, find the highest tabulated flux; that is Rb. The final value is 11.09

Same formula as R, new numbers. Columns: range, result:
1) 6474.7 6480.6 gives 10.8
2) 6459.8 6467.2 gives 10.3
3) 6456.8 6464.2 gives 10.3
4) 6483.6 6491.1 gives 10.8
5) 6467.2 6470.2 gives 10.6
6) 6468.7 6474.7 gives 10.7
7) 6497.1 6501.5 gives 10.4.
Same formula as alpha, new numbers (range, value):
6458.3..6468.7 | 9.42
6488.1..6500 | 9.513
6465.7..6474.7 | 10.35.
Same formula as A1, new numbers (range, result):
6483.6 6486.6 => 10.8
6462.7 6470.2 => 10.4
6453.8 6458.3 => 10.3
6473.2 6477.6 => 10.6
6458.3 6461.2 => 10.9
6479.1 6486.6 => 10.8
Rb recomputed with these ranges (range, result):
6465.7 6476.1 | 10.95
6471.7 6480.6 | 11.41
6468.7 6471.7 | 10.78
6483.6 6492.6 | 11.33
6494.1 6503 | 11.03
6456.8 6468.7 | 11.49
